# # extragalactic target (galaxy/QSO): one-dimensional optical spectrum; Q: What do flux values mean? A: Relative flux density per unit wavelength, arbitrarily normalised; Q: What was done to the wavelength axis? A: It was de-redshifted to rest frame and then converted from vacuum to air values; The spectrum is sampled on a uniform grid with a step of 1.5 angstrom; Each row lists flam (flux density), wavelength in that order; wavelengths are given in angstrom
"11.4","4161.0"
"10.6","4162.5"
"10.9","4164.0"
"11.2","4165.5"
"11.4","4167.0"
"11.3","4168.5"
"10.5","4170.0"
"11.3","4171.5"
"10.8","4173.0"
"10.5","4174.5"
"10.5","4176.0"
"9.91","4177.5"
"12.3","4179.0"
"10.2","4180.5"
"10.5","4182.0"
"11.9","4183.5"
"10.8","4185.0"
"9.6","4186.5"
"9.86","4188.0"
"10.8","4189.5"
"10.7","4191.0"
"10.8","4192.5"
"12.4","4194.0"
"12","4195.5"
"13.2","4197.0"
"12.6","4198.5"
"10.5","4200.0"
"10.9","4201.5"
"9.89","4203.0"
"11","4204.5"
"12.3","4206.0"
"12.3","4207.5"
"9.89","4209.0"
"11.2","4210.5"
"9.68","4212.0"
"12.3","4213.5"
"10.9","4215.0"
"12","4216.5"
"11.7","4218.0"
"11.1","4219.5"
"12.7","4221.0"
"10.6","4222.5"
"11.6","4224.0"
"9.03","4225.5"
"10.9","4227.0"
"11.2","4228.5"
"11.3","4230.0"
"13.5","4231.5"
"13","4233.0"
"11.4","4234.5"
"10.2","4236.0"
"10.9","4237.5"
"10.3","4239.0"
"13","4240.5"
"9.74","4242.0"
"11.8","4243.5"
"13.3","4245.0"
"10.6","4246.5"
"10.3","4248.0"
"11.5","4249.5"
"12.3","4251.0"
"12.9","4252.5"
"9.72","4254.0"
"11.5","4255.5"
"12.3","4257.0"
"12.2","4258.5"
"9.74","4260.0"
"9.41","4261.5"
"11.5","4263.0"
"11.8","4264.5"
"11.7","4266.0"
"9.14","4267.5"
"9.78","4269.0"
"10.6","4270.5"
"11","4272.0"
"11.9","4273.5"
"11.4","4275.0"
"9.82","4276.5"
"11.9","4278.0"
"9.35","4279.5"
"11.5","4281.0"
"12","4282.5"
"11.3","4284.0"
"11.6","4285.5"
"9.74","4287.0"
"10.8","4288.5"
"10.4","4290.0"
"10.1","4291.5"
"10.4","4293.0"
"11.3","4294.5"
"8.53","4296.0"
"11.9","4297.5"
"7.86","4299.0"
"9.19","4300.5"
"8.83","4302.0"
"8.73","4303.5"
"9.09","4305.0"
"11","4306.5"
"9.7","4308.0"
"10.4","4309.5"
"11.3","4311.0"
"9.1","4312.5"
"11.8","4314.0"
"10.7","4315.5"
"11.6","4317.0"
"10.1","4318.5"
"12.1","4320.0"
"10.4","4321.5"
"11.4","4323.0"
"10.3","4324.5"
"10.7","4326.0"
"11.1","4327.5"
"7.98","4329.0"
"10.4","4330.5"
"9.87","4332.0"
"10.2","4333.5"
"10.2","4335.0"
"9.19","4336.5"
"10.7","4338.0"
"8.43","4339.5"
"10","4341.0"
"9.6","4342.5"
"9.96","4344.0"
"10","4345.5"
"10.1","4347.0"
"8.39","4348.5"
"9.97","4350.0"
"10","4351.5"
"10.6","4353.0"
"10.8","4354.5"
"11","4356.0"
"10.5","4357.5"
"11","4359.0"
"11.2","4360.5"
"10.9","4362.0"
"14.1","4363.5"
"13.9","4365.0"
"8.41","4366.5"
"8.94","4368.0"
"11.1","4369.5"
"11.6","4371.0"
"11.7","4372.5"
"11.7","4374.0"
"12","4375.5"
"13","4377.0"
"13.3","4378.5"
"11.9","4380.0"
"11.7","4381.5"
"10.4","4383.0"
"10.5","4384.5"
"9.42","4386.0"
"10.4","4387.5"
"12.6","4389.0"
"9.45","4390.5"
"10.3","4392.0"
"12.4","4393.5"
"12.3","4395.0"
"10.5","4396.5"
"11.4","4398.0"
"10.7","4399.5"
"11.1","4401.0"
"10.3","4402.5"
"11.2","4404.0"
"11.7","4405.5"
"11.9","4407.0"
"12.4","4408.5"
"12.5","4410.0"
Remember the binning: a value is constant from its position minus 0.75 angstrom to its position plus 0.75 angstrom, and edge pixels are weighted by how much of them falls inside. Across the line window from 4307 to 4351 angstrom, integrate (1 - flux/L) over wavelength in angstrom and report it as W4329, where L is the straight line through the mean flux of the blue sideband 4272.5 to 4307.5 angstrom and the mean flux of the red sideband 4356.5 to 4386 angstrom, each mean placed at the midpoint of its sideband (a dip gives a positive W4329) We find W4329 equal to 2.7 angstrom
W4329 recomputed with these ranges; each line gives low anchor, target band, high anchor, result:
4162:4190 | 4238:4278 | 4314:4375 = -1.8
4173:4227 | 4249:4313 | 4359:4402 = 3.3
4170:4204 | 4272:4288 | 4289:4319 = -1.2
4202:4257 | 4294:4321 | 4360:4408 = 2.8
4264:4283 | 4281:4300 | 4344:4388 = 0.7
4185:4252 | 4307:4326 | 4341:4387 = 0.5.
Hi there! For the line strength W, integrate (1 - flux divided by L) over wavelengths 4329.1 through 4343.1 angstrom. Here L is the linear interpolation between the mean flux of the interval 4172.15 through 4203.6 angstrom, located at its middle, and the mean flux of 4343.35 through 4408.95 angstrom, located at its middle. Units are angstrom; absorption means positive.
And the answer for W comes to 1.63 angstrom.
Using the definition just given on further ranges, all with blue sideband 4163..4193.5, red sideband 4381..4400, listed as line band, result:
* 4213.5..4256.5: -2.3 angstrom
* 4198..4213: -0.3 angstrom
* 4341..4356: 1.2 angstrom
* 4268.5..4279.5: 0.0 angstrom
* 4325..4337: 1.0 angstrom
